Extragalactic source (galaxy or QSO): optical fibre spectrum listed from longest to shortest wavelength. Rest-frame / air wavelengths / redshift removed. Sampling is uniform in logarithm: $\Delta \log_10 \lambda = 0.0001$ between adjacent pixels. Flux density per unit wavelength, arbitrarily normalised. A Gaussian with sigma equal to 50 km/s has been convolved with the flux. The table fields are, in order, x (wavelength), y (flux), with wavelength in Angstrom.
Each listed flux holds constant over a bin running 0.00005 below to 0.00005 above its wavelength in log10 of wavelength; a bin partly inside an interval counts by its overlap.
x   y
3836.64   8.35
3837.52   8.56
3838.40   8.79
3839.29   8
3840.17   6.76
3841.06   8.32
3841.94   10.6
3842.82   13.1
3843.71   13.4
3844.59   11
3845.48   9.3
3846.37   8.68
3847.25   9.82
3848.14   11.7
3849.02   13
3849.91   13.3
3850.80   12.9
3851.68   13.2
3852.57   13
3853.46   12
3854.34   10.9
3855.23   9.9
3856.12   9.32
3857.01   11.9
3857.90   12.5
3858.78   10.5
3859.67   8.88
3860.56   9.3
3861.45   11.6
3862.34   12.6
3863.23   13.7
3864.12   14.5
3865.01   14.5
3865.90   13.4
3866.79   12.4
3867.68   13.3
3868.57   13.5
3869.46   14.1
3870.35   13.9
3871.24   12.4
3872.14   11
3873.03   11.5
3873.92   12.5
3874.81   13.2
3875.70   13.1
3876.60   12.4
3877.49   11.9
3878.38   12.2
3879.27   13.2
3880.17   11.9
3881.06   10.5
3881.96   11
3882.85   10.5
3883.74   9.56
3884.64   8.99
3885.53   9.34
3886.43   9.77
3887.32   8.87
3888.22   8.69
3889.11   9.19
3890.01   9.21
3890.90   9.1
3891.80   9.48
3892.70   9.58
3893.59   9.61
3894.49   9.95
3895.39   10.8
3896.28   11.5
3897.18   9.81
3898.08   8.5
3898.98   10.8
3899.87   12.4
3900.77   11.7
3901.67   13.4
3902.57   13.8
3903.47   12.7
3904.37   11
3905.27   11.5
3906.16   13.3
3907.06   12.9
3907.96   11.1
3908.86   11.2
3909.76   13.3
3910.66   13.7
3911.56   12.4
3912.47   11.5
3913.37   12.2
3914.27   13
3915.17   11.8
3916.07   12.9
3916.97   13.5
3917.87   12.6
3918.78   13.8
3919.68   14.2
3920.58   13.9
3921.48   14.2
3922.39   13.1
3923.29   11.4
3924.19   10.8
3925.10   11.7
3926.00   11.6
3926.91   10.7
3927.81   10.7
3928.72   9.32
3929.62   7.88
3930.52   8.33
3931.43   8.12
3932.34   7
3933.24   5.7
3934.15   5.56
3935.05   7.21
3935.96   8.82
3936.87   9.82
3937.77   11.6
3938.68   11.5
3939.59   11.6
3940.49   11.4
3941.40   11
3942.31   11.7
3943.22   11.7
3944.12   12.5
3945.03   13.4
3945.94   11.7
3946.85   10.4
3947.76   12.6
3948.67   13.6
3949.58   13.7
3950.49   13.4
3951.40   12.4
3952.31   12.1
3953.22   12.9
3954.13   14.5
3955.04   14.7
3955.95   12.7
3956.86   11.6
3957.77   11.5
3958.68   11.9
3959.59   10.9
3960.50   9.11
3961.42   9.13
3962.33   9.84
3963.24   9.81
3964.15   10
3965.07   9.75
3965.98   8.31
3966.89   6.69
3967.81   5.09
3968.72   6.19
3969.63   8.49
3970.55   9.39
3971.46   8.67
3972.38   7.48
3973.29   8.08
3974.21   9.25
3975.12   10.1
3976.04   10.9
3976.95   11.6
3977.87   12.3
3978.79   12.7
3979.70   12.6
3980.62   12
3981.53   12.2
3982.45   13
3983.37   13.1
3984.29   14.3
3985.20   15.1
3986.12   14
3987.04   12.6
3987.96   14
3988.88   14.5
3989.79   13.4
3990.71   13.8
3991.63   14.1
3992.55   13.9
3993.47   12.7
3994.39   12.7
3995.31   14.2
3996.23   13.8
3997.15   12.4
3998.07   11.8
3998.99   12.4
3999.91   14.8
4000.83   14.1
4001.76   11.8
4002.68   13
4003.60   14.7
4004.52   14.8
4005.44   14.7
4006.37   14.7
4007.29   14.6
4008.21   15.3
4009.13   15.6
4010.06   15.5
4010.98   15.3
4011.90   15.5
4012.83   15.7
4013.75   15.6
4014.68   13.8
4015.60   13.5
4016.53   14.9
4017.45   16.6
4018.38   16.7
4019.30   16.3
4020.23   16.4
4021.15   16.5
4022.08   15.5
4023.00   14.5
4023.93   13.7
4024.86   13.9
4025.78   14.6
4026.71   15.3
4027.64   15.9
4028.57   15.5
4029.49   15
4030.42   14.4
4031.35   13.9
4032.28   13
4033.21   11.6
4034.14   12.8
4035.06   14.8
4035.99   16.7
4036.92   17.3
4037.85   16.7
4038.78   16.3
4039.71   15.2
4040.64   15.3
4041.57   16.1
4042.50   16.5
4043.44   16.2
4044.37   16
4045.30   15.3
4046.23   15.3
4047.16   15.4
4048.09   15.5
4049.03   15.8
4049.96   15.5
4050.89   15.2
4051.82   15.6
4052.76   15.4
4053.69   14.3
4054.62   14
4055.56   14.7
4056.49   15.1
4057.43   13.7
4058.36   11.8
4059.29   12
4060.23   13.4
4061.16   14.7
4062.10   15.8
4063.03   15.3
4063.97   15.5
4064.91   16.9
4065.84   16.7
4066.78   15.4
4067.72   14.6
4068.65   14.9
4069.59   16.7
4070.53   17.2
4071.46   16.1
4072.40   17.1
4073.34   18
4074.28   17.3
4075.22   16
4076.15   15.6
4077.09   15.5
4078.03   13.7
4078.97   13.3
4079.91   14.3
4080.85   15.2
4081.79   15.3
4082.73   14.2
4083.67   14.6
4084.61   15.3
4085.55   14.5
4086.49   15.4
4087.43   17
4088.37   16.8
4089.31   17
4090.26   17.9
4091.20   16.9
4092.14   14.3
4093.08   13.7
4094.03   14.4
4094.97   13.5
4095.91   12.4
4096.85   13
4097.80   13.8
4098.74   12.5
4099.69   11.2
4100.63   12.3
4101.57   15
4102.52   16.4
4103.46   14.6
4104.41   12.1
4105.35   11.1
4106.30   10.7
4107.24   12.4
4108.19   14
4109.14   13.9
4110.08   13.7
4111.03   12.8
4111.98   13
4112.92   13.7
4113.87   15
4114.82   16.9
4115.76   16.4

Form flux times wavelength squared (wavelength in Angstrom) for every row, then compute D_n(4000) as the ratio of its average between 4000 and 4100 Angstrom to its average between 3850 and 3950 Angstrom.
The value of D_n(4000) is 1.42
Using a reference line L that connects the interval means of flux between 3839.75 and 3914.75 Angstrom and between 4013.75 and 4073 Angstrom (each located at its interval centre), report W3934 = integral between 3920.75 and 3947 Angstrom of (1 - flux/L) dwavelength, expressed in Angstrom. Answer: 4.8 Angstrom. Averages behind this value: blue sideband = 11.5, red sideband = 15.2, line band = 10.4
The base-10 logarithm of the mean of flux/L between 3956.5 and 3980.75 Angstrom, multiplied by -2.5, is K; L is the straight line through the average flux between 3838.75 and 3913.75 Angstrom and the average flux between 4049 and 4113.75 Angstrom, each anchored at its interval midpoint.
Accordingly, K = 0.30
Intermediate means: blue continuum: 11.4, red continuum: 14.7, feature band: 9.72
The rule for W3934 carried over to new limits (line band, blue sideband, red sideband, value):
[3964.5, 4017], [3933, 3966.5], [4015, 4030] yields 3.89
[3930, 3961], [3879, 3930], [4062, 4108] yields 2.74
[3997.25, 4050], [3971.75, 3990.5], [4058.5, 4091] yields -4.92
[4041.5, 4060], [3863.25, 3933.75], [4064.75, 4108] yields -0.97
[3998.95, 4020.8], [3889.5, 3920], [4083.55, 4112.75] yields -3.23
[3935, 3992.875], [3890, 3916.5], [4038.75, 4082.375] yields 7.03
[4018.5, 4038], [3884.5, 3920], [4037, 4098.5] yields -0.88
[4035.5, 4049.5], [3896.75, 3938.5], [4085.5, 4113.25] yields -3.03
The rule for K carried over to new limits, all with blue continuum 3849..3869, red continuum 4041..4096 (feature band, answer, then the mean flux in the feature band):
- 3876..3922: 0.12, 11.5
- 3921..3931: 0.21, 10.9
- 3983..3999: 0.05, 13.5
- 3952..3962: 0.15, 11.9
